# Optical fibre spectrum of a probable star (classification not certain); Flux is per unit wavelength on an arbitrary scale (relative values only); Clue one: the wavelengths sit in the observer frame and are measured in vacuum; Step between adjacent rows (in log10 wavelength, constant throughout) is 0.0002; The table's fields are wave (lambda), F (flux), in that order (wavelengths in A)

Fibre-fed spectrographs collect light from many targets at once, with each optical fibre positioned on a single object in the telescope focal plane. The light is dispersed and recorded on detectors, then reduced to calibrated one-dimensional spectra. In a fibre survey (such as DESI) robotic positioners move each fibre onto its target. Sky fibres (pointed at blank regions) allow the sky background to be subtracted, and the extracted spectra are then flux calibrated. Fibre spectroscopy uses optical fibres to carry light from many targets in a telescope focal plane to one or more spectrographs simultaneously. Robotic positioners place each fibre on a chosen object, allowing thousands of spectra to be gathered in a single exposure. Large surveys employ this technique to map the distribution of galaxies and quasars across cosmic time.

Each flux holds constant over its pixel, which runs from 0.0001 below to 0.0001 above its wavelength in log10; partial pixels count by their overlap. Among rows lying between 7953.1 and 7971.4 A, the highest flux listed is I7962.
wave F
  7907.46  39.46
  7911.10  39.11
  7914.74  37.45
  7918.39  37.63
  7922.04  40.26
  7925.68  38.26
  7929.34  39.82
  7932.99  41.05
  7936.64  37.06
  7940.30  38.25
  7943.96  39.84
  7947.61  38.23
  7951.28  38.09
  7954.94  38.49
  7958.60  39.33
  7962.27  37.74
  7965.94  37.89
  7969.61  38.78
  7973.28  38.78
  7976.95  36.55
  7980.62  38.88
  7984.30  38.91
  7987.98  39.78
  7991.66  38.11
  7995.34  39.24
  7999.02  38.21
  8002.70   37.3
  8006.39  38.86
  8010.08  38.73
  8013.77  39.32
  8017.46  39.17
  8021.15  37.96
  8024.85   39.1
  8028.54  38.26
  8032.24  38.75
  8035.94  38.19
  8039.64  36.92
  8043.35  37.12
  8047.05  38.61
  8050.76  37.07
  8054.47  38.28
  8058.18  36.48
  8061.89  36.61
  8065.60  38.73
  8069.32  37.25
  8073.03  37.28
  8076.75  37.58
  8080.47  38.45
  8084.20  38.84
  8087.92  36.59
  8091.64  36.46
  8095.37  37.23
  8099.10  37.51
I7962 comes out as 39.33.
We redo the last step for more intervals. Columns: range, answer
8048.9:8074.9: 38.73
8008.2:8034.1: 39.32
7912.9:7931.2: 40.26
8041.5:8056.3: 38.61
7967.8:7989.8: 39.78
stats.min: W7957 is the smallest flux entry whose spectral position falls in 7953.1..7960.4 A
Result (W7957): 38.49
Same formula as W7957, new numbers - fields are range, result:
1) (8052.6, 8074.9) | 36.48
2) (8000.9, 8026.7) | 37.3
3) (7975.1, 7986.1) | 36.55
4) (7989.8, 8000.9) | 38.11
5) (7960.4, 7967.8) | 37.74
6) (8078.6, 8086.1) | 38.45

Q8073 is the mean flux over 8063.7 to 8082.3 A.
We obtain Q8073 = 37.9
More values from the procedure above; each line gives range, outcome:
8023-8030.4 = 38.7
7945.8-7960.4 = 38.5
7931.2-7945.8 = 39.1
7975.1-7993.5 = 38.4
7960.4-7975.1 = 38.3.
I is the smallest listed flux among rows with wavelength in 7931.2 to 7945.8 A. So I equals 37.06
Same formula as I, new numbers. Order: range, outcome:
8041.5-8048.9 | 37.12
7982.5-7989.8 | 38.91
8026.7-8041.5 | 36.92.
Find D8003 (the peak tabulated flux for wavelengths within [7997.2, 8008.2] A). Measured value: 38.86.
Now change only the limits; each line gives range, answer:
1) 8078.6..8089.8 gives 38.84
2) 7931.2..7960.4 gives 41.05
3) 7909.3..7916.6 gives 39.11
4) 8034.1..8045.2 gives 38.19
